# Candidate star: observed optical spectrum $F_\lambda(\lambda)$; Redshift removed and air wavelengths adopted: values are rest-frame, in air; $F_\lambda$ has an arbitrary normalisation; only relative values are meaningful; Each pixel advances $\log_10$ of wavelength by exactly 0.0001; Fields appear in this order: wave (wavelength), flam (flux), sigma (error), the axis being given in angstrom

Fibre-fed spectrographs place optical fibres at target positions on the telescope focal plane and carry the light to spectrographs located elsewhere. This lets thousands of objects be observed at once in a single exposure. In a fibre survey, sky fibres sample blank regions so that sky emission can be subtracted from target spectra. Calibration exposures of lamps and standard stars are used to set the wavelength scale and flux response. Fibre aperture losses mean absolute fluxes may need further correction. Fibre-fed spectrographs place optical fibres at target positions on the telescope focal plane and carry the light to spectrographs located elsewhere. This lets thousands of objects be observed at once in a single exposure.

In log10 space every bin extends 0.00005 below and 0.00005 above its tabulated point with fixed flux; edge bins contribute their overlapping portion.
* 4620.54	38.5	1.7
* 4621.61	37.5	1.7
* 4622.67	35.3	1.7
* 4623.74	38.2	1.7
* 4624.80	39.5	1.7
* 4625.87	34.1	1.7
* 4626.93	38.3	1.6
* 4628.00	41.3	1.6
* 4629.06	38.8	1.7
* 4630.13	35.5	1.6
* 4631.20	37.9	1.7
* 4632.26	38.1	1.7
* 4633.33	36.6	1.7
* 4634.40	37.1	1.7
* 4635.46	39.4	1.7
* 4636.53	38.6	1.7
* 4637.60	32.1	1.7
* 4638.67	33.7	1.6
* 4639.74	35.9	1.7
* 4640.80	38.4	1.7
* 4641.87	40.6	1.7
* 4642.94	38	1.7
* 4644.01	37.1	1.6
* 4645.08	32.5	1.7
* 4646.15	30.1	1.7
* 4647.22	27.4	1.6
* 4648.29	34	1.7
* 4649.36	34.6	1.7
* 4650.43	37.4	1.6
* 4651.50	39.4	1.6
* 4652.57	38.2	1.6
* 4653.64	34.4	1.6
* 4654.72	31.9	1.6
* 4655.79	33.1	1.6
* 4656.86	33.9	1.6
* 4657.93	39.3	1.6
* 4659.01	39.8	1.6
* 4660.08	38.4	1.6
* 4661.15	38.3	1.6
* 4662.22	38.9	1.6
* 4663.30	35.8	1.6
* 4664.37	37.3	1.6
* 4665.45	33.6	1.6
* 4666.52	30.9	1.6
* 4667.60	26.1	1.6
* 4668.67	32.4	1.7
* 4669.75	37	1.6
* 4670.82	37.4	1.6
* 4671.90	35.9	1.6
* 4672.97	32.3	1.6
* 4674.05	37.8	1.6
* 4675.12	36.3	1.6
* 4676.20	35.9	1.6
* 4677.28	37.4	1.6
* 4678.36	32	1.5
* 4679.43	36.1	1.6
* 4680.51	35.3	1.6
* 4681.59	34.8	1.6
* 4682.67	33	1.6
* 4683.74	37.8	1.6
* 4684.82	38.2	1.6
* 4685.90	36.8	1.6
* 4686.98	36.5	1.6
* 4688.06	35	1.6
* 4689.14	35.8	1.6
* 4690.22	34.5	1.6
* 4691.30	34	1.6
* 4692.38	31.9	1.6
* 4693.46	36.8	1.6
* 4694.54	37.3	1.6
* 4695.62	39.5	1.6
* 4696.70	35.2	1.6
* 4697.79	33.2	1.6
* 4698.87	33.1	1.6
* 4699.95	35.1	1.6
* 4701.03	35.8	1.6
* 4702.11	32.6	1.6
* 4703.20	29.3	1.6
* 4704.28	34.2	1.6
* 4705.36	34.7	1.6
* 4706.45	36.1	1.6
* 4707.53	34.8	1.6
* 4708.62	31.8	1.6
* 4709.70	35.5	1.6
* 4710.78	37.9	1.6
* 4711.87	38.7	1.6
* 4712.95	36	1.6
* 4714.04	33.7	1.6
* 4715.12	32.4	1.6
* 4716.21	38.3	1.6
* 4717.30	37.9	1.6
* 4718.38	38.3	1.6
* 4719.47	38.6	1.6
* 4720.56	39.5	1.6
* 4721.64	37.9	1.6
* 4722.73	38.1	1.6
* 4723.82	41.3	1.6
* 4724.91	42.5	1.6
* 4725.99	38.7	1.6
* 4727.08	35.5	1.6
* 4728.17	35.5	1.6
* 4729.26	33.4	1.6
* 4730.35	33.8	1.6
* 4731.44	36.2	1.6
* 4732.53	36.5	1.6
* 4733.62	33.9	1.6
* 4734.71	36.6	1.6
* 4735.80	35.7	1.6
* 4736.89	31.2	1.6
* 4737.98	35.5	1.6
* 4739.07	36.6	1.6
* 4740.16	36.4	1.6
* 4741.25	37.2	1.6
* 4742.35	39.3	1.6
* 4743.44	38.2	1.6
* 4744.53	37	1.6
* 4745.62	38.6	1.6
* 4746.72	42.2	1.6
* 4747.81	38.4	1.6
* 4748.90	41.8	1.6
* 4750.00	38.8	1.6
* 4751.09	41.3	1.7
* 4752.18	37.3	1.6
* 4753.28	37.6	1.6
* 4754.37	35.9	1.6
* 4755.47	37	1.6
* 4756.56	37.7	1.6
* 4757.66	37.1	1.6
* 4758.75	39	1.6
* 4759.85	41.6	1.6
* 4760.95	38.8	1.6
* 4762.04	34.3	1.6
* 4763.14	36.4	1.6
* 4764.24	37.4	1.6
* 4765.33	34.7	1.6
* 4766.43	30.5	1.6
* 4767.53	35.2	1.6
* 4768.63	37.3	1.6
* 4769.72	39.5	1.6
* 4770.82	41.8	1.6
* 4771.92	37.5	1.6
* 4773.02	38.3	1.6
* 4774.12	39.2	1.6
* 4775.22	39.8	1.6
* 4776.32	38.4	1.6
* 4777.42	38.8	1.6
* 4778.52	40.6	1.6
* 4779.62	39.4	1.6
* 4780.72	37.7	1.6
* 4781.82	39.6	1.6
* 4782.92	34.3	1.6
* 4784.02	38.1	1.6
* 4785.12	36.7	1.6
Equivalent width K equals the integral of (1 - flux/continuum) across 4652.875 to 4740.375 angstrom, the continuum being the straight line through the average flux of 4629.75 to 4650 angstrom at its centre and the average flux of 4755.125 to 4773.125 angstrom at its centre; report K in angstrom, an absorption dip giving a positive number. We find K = 1.82 angstrom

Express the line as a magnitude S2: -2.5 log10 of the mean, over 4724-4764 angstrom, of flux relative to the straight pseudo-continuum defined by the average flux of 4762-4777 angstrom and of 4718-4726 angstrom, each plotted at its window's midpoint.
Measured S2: 0.030 mag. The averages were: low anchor 39.4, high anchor 37.3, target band 37.4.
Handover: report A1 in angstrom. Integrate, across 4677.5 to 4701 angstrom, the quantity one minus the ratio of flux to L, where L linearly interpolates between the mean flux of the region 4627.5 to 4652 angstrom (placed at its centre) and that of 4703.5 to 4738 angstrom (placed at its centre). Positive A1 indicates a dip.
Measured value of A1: 0.57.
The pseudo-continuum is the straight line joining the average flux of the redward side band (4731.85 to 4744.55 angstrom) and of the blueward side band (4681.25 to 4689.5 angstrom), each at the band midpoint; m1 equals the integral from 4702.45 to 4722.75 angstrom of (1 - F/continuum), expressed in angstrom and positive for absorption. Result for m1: 0.1 angstrom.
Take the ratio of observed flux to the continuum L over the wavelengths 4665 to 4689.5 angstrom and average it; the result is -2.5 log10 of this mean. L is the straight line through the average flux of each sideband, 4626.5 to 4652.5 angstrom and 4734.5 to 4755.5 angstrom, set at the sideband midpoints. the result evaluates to 0.06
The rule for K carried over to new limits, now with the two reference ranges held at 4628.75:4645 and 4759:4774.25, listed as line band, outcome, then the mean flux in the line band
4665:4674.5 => 0.88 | 33.7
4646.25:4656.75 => 0.79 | 34.3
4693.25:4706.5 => 0.86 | 34.7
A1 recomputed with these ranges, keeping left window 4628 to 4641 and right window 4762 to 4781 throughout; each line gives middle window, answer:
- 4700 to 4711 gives 0.9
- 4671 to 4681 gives 0.5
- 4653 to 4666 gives 0.3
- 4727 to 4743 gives 0.8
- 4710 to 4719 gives 0.2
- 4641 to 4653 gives 0.5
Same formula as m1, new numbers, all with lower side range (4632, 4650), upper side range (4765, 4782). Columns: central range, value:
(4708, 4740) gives 0.5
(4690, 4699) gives 0.3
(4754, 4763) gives 0.0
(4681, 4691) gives 0.2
